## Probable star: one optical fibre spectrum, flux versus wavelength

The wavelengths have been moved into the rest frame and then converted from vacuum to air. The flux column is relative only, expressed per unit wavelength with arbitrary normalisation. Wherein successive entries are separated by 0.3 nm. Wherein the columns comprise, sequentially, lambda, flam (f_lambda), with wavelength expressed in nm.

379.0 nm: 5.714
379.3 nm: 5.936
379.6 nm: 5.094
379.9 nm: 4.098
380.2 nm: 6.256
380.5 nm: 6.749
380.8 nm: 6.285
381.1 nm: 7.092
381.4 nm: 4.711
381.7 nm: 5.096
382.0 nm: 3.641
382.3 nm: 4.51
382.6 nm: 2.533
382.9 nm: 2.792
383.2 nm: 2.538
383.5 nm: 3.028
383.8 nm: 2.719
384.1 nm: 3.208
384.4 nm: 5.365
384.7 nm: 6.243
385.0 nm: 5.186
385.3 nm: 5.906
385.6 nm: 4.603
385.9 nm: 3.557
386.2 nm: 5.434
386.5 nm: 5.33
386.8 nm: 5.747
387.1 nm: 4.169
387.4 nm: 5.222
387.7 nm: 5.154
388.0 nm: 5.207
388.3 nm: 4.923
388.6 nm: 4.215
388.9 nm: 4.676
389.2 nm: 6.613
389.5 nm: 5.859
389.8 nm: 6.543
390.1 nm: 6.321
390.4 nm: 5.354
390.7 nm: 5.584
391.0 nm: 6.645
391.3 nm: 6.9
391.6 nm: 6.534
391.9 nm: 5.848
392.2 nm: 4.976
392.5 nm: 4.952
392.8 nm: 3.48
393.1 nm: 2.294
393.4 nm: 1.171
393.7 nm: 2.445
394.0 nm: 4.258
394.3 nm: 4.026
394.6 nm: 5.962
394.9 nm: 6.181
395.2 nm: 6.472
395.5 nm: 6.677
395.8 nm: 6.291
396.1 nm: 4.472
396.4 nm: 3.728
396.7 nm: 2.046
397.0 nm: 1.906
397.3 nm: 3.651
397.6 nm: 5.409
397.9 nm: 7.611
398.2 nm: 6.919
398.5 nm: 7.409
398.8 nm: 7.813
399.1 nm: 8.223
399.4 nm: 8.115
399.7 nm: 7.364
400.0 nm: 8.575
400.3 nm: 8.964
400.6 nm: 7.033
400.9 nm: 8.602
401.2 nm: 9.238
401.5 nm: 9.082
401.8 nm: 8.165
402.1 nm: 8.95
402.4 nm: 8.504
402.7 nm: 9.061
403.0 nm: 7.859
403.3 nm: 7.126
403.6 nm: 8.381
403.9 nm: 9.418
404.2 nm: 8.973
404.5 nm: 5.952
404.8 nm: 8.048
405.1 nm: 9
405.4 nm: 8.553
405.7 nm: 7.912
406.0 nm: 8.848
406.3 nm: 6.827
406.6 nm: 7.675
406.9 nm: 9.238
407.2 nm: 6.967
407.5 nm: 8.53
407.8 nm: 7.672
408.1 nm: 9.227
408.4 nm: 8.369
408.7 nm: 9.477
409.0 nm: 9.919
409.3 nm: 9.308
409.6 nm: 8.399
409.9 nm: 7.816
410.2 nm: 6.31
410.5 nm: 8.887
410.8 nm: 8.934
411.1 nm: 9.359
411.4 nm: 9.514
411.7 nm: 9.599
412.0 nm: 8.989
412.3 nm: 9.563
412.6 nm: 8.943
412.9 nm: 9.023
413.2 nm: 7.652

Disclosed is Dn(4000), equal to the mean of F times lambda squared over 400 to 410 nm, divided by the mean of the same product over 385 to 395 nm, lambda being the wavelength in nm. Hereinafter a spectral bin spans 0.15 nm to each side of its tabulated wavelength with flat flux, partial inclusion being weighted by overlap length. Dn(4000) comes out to 1.8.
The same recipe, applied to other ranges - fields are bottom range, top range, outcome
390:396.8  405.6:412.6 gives 1.90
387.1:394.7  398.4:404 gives 1.76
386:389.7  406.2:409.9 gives 1.80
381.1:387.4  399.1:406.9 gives 2.06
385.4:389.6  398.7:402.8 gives 1.78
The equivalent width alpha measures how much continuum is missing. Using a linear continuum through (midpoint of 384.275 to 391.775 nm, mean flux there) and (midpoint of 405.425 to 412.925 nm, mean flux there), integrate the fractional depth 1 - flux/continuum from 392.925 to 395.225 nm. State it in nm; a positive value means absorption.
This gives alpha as 0.88 nm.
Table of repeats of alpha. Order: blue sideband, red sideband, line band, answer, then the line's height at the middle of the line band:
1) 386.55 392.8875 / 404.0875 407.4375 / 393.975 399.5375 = 0.80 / 6.59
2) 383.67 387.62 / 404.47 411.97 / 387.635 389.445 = 0.05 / 5.3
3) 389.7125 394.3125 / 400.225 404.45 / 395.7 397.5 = 0.77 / 6.44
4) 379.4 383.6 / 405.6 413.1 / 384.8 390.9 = 0.27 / 5.54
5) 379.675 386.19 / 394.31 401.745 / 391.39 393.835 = 0.74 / 5.85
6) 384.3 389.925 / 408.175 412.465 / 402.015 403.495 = -0.11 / 7.71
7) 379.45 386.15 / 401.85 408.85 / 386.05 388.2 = 0.06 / 5.32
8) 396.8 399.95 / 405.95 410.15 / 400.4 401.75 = -0.29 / 6.98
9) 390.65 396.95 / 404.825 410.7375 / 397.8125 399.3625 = -0.42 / 5.99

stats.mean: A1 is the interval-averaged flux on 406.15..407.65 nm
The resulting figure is 7.85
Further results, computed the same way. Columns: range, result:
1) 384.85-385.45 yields 5.55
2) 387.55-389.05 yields 4.84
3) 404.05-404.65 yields 7.46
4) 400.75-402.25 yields 8.81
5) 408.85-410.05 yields 8.86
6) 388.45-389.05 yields 4.45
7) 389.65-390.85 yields 5.95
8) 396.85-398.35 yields 5.1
